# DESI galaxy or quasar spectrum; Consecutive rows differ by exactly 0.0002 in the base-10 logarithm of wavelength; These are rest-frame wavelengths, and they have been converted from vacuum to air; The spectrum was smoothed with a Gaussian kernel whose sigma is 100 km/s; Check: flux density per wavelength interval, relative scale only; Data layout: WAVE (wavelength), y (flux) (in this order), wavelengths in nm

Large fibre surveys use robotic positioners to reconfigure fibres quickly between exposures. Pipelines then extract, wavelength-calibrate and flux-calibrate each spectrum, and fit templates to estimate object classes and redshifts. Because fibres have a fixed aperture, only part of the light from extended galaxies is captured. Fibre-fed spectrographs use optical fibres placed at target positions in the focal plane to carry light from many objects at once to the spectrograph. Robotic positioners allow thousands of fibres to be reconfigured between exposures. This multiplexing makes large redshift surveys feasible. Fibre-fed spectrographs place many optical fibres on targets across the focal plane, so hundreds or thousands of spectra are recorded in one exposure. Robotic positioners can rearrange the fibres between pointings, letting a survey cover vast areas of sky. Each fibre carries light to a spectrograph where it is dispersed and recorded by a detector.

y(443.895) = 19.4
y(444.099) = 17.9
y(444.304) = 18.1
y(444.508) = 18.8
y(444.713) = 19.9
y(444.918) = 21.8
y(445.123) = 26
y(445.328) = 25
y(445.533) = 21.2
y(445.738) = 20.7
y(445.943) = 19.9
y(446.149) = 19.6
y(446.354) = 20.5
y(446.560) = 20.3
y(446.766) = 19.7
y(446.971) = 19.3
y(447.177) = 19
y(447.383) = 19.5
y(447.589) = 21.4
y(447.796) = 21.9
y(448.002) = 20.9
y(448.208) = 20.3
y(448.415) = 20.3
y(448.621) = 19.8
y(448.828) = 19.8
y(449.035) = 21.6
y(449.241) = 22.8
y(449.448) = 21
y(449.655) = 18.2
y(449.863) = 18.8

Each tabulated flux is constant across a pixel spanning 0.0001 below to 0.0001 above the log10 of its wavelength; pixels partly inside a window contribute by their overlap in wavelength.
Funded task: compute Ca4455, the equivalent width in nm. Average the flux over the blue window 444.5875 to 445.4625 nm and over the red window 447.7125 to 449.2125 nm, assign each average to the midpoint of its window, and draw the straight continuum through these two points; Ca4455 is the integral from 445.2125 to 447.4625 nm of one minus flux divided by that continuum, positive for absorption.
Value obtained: 0.17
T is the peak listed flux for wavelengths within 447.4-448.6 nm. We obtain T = 21.9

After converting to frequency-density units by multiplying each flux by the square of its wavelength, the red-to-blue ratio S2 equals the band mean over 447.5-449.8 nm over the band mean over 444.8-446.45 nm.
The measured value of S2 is 1.0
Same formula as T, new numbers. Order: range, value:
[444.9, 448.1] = 26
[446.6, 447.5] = 19.7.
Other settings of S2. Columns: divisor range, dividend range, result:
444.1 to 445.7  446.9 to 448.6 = 0.97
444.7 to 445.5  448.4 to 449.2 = 0.90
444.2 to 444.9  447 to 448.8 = 1.07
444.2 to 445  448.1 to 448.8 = 1.04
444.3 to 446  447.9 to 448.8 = 0.96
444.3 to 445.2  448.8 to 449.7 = 1.01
